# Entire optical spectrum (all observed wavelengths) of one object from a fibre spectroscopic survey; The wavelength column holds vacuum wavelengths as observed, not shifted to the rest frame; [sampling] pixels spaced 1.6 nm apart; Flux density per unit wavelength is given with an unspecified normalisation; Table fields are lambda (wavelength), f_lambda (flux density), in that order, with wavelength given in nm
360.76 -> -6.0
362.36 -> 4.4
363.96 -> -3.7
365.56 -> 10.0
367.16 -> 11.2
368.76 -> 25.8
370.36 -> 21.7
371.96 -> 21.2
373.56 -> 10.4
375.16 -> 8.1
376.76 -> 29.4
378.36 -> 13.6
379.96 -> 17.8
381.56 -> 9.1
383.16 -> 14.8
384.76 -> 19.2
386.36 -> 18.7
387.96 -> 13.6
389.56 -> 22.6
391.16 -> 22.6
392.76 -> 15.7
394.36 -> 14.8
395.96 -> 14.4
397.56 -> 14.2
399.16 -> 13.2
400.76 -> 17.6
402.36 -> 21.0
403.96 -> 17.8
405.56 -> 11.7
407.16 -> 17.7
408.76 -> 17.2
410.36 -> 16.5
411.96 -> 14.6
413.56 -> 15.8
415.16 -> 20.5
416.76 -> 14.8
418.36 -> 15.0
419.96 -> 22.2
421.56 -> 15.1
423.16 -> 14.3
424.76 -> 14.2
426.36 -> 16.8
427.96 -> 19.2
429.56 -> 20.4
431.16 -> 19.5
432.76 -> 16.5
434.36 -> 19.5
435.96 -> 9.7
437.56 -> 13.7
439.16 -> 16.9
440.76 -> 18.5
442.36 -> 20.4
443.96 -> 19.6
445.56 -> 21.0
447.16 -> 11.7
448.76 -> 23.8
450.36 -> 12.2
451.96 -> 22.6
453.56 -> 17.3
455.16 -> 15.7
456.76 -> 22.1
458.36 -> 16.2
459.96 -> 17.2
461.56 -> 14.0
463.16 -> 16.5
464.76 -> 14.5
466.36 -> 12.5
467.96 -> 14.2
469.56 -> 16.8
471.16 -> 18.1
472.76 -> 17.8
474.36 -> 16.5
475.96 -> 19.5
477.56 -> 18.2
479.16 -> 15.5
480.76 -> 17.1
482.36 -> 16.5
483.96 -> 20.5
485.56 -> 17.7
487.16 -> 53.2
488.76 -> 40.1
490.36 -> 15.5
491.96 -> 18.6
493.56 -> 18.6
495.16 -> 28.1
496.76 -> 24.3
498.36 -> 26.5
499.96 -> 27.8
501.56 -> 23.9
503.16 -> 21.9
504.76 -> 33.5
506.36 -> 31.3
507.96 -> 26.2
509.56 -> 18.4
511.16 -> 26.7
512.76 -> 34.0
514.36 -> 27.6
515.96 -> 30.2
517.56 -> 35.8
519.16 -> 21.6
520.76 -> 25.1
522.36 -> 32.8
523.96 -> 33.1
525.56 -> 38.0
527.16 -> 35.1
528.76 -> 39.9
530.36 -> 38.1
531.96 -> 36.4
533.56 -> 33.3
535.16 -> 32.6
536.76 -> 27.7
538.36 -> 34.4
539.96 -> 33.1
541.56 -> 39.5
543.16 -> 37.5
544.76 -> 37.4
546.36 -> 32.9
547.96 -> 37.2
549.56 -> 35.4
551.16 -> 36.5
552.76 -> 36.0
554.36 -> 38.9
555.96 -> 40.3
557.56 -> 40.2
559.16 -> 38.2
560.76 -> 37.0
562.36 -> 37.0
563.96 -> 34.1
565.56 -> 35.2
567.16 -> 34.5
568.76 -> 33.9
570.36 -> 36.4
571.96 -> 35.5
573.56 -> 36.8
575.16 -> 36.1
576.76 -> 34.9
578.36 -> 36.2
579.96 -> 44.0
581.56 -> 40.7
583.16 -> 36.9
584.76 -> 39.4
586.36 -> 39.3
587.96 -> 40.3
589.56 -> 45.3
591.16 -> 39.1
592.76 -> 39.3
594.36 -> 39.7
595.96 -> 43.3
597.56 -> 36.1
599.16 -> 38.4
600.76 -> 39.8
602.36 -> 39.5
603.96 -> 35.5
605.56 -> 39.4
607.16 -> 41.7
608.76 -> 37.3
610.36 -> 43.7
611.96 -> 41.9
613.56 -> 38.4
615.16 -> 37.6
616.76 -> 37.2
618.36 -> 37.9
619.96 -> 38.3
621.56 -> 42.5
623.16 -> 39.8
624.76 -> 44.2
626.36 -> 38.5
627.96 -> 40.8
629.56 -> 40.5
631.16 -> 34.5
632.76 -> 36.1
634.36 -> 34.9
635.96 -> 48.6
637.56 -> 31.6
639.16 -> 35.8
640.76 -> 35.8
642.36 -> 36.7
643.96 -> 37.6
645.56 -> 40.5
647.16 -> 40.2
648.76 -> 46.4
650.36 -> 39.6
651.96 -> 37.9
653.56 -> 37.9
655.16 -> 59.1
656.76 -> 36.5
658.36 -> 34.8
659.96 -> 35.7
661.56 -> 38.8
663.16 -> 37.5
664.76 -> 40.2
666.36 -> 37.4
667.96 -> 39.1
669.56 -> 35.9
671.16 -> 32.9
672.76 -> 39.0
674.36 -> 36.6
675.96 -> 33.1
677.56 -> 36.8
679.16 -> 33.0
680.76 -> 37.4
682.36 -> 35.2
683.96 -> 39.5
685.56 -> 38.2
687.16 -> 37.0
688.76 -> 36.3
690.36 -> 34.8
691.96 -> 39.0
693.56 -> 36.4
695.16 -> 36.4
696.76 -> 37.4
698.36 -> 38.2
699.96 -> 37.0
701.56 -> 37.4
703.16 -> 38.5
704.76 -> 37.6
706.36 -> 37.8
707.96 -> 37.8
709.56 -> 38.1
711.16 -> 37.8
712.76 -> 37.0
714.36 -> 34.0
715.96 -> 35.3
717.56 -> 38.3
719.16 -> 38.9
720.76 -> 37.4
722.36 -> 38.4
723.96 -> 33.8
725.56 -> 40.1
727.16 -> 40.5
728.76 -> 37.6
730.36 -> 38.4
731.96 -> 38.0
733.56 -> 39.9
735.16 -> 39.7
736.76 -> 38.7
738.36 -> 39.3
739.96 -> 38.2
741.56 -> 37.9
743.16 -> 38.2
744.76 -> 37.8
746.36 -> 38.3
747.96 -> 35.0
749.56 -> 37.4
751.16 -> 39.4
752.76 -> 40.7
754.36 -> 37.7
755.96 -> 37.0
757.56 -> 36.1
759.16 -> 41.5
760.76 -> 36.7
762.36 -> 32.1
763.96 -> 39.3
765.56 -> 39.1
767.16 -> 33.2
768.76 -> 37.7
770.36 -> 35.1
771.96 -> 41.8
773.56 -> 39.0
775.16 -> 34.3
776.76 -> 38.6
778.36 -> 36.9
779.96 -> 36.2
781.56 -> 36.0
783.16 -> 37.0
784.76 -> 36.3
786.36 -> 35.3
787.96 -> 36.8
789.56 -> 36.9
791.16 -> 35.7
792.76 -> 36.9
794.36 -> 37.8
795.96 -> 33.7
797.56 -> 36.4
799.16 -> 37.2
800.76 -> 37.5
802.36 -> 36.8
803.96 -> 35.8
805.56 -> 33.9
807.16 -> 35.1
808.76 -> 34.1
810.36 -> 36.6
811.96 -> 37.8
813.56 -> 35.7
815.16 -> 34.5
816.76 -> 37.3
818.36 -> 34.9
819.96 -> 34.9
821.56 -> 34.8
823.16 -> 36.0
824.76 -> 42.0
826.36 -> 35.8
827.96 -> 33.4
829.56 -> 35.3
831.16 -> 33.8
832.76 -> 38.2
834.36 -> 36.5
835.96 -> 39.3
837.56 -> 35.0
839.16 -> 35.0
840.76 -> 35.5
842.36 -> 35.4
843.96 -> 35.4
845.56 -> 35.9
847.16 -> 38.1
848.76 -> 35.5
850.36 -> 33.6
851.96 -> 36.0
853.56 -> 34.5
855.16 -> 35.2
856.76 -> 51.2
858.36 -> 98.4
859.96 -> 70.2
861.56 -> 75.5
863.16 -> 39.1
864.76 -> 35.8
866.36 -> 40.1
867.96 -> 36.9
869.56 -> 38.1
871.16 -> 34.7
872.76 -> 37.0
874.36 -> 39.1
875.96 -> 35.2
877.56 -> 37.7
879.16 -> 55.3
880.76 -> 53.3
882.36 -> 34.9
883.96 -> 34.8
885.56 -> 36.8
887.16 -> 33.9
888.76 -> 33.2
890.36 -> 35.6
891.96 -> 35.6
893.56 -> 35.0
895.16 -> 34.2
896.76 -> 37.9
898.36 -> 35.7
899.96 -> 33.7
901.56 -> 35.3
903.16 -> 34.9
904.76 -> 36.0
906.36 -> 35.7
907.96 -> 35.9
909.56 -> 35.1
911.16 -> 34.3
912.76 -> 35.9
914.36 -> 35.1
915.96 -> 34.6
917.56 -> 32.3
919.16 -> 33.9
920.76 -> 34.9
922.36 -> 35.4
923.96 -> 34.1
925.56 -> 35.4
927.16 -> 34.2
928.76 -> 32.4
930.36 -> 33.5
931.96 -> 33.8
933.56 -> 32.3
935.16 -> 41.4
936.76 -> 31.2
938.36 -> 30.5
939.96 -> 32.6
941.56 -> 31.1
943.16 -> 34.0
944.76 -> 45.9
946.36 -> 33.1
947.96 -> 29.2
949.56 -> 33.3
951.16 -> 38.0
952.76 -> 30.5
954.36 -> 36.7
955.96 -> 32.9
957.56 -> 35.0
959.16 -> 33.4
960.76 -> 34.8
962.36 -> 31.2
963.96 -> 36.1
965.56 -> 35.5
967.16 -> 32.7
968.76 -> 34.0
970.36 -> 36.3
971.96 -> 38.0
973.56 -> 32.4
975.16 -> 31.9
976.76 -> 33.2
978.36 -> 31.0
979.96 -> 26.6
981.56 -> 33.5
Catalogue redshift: 0.309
